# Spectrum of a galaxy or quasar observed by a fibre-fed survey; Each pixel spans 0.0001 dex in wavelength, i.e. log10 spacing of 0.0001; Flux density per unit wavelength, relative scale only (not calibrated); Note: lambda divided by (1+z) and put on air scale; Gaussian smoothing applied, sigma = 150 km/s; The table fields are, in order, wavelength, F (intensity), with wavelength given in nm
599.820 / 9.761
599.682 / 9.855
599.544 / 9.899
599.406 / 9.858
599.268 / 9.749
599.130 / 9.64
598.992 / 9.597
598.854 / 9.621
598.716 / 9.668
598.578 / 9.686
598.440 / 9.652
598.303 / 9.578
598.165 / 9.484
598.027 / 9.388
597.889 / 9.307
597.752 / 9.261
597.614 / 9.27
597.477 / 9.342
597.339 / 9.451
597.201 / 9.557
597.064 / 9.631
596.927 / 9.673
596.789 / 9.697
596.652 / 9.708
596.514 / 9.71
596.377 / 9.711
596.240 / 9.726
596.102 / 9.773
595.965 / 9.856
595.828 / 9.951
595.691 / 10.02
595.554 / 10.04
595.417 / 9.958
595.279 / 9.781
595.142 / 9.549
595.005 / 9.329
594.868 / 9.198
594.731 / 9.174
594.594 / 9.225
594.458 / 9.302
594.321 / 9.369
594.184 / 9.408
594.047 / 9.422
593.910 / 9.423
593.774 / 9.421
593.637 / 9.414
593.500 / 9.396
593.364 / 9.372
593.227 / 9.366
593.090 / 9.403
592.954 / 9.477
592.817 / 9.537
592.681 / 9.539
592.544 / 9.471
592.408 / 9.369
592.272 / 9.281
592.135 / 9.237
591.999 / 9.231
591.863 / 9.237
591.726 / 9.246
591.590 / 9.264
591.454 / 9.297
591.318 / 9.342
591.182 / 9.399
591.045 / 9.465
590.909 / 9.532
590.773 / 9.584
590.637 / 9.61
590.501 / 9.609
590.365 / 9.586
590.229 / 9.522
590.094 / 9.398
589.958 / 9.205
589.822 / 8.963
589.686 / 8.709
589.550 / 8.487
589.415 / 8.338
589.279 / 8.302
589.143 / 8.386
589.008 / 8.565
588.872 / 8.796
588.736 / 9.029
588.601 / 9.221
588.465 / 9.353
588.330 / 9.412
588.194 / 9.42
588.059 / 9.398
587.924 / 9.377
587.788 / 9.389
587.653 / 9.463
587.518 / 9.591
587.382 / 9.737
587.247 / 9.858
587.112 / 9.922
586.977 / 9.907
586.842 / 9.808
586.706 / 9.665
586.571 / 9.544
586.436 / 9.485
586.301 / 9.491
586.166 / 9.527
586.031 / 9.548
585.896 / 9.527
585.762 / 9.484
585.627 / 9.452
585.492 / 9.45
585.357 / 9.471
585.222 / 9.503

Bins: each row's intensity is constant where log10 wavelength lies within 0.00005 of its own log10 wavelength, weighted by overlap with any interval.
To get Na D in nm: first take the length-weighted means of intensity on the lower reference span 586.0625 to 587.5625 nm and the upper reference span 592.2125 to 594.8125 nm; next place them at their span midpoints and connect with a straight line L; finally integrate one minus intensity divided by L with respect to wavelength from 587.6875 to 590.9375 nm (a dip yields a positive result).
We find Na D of 0.15 nm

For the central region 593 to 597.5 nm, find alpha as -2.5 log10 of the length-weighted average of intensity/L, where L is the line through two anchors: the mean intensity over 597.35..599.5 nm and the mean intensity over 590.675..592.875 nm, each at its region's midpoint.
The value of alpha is -0.01 mag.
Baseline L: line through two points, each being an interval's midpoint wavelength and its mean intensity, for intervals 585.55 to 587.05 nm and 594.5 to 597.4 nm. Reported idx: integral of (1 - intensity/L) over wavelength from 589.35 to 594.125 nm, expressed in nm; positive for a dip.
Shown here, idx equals 0.15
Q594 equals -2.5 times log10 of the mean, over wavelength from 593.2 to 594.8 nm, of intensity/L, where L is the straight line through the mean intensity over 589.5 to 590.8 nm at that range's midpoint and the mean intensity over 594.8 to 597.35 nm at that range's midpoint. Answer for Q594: 0.022 mag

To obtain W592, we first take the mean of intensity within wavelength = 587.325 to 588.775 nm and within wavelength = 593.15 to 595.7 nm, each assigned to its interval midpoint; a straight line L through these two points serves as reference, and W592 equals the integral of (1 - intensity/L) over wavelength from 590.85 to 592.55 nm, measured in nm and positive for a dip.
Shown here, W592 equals 0.02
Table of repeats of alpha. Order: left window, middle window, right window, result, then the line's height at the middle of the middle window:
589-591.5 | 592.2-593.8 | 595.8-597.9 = -0.010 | 9.33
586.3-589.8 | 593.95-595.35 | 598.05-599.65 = 0.015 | 9.5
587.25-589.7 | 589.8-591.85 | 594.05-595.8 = -0.018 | 9.25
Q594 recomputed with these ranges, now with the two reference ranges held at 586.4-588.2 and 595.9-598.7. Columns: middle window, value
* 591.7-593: 0.027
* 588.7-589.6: 0.128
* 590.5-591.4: 0.013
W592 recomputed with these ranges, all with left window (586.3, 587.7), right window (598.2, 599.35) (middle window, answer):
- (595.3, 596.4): -0.03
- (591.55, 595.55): 0.11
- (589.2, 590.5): 0.09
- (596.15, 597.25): 0.00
